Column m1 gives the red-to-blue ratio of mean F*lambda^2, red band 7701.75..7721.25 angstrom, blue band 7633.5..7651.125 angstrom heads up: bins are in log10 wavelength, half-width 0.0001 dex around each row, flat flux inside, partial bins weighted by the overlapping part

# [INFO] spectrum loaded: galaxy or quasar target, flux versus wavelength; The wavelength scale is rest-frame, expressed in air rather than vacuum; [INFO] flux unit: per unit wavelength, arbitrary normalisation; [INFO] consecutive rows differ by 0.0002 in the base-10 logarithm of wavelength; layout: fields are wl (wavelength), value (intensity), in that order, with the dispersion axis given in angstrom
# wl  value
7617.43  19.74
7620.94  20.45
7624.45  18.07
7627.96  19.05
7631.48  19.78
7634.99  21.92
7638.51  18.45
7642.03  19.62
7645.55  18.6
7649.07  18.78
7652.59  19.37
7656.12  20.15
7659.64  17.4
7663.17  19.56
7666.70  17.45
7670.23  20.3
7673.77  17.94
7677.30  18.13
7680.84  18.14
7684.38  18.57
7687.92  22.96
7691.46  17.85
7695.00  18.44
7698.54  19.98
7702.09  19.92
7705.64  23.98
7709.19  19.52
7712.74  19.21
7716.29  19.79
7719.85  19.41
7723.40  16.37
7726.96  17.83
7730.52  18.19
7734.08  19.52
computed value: 1.07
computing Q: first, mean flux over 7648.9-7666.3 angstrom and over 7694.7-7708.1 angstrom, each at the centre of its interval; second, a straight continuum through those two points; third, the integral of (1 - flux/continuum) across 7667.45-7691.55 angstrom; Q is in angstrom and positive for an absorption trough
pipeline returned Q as 0.9 angstrom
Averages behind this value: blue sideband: 19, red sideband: 20.8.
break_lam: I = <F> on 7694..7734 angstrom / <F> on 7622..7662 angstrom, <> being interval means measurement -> 1.01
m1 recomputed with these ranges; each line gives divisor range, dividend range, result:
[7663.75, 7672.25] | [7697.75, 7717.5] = 1.09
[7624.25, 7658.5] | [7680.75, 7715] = 1.04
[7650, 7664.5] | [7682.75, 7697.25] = 1.03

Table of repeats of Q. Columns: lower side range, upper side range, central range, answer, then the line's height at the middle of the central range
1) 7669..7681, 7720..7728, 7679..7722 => -4.2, 18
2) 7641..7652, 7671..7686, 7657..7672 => -0.1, 18.6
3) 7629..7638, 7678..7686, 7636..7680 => 1.1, 19.3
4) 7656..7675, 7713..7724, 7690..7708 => -1.2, 18.8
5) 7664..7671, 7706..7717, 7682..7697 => 0.0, 19.4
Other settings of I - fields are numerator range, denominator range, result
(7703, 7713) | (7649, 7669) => 1.12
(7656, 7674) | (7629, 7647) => 0.95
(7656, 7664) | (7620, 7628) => 0.98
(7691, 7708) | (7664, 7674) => 1.08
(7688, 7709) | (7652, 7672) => 1.06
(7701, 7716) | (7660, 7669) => 1.12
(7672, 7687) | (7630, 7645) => 0.93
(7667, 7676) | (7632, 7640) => 0.93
